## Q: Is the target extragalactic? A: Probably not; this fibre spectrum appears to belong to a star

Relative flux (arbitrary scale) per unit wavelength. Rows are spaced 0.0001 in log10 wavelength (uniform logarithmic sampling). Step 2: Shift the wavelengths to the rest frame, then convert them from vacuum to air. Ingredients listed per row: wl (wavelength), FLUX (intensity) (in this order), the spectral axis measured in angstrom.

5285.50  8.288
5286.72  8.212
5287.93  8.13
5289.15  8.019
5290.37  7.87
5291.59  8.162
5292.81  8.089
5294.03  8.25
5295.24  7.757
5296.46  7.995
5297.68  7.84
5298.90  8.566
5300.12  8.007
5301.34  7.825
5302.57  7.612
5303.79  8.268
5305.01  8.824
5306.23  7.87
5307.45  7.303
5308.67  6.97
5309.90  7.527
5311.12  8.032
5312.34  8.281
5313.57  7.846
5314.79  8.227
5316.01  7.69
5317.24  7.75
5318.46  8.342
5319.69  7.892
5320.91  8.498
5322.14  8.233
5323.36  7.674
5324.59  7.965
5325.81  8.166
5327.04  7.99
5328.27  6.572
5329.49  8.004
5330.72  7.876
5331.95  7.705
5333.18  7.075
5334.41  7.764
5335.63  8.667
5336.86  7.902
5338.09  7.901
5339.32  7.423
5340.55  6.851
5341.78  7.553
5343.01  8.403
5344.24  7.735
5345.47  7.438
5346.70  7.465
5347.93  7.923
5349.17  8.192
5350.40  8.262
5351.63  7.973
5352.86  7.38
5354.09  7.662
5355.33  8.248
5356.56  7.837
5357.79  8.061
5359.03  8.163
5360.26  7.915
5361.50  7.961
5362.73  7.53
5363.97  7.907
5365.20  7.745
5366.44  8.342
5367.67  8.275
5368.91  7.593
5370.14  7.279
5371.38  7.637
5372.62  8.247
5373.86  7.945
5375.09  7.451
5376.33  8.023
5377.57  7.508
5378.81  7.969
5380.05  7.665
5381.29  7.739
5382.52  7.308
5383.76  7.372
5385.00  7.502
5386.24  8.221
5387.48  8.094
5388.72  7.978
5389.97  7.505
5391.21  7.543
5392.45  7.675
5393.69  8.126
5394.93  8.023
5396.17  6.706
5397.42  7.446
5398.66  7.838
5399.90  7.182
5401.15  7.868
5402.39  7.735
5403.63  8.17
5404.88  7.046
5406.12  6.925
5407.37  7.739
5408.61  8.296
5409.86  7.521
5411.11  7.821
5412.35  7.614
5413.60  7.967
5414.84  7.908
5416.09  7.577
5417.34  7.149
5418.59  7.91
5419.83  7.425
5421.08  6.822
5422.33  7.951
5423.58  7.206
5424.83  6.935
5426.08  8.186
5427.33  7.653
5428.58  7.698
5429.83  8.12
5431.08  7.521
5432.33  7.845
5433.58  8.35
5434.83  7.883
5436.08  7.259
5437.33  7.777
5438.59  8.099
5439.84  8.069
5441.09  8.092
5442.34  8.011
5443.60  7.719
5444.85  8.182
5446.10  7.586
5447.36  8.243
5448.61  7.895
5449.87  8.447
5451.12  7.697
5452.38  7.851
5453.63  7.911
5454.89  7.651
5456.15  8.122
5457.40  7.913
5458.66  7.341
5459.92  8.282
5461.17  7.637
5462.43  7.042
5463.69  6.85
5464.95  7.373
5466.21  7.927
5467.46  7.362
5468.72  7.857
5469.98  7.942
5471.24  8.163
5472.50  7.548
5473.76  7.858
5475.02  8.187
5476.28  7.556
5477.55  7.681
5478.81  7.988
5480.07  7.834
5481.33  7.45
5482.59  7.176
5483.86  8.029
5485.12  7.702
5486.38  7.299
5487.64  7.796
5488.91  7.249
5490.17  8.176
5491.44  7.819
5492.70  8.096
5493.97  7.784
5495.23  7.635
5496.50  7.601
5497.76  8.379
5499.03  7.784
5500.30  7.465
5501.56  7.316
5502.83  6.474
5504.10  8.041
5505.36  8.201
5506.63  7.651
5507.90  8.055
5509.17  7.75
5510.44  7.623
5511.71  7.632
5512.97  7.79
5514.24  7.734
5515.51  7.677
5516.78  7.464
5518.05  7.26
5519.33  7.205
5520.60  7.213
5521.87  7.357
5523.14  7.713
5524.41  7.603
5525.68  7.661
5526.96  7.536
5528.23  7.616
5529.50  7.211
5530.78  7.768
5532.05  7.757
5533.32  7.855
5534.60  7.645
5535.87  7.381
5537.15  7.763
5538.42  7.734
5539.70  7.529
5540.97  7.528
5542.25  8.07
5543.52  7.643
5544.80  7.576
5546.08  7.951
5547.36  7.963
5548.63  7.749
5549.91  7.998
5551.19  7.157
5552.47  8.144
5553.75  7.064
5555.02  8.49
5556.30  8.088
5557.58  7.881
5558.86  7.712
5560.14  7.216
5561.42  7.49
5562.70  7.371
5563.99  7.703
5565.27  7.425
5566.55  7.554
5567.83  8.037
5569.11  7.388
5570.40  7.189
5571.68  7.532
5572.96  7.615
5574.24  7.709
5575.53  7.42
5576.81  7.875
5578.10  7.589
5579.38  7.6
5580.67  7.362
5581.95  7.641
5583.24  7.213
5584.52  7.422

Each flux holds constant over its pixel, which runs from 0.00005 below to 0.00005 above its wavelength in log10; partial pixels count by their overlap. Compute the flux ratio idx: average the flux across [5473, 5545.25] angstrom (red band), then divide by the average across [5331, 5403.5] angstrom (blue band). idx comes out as 0.99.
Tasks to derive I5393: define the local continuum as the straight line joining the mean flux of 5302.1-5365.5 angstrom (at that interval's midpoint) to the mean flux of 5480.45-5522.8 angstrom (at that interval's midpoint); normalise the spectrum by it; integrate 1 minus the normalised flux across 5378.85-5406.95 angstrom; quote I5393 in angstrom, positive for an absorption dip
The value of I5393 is 0.52 angstrom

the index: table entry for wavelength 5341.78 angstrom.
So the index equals 7.553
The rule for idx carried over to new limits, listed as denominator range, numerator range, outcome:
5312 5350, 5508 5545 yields 0.97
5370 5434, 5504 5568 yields 1.00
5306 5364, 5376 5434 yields 0.98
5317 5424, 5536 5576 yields 0.99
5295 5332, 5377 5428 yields 0.96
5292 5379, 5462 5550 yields 0.97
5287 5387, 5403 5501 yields 0.98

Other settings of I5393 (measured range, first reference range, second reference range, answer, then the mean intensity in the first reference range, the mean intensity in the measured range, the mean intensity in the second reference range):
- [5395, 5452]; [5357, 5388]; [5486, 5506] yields 0.4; 7.82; 7.72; 7.7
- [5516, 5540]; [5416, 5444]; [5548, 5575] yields 0.4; 7.71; 7.54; 7.64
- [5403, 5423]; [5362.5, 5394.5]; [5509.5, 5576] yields 0.3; 7.78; 7.61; 7.62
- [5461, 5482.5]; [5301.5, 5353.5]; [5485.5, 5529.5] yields 0.1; 7.83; 7.65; 7.63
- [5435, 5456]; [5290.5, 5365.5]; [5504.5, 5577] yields -0.4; 7.88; 7.91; 7.65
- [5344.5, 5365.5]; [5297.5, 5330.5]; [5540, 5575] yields 0.0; 7.92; 7.86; 7.67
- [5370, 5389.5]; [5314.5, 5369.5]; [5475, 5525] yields 0.1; 7.86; 7.75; 7.65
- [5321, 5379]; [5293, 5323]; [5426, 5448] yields 0.9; 7.98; 7.82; 7.9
